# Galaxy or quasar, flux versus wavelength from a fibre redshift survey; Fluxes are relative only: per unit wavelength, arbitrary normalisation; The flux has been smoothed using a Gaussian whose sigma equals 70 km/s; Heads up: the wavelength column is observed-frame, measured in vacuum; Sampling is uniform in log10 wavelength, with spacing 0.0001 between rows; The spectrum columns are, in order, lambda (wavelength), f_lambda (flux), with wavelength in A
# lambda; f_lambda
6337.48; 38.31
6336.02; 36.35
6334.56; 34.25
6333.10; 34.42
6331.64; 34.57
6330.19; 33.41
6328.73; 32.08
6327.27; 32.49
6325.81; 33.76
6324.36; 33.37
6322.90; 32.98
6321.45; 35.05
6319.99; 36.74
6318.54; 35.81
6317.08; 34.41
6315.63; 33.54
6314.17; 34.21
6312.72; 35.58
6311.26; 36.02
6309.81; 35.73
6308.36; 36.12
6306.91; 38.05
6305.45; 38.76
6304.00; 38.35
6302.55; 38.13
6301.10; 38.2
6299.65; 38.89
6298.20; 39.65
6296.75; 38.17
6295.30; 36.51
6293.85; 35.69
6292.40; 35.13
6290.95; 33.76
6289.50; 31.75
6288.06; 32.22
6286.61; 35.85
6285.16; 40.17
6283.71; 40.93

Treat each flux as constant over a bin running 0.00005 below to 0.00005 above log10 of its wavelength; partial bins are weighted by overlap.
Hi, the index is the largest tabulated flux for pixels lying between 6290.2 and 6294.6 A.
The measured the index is 35.69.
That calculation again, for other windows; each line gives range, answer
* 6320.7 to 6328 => 35.05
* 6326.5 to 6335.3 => 34.57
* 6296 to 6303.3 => 39.65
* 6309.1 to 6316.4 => 36.02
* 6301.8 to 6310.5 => 38.76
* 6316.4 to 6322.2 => 36.74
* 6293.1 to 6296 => 36.51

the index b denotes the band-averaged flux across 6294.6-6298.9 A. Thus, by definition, 38.1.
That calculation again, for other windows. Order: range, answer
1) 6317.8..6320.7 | 36.3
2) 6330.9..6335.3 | 34.4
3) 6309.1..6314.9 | 35.4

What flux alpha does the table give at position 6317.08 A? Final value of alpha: 34.41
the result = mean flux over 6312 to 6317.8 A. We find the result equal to 34.4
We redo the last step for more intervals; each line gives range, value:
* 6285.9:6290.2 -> 33.3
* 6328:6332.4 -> 33.4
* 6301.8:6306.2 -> 38.4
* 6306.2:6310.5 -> 36.7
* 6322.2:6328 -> 33.1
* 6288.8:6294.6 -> 34.1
